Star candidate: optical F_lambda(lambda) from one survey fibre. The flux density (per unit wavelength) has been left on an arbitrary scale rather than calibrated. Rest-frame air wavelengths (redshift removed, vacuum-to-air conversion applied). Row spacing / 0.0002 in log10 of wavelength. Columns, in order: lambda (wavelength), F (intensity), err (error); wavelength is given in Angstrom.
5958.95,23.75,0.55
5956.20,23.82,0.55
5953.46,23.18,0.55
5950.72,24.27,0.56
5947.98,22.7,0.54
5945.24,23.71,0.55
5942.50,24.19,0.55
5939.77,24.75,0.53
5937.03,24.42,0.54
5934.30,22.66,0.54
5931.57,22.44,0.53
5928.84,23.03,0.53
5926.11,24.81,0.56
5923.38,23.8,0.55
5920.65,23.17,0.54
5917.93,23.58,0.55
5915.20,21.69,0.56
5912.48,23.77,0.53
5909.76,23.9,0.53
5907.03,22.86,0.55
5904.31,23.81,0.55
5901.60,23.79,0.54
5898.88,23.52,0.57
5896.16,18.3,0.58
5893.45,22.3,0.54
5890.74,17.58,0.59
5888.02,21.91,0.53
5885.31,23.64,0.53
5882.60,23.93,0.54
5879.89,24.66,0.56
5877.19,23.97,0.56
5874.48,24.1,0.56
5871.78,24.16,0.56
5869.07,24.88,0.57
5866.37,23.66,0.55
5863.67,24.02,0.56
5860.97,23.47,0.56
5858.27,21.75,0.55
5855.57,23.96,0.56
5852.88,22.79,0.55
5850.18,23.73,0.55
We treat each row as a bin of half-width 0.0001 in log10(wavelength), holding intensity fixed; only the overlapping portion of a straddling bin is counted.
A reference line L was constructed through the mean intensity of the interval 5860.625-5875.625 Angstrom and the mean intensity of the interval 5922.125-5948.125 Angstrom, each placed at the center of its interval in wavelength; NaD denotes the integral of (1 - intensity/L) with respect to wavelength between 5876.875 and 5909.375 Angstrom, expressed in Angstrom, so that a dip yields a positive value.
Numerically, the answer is 1.9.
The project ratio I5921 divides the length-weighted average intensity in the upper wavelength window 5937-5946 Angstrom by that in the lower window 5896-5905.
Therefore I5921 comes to 1.07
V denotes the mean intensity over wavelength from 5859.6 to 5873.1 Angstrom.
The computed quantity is 24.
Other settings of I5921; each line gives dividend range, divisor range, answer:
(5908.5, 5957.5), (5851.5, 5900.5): 1.03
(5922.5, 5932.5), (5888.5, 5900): 1.15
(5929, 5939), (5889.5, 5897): 1.19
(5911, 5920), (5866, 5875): 0.95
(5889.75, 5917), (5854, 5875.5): 0.94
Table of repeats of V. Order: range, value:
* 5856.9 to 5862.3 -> 22.6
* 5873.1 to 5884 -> 24.2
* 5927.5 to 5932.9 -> 22.7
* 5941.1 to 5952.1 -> 23.7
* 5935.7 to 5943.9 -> 24.4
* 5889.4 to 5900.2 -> 20.4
